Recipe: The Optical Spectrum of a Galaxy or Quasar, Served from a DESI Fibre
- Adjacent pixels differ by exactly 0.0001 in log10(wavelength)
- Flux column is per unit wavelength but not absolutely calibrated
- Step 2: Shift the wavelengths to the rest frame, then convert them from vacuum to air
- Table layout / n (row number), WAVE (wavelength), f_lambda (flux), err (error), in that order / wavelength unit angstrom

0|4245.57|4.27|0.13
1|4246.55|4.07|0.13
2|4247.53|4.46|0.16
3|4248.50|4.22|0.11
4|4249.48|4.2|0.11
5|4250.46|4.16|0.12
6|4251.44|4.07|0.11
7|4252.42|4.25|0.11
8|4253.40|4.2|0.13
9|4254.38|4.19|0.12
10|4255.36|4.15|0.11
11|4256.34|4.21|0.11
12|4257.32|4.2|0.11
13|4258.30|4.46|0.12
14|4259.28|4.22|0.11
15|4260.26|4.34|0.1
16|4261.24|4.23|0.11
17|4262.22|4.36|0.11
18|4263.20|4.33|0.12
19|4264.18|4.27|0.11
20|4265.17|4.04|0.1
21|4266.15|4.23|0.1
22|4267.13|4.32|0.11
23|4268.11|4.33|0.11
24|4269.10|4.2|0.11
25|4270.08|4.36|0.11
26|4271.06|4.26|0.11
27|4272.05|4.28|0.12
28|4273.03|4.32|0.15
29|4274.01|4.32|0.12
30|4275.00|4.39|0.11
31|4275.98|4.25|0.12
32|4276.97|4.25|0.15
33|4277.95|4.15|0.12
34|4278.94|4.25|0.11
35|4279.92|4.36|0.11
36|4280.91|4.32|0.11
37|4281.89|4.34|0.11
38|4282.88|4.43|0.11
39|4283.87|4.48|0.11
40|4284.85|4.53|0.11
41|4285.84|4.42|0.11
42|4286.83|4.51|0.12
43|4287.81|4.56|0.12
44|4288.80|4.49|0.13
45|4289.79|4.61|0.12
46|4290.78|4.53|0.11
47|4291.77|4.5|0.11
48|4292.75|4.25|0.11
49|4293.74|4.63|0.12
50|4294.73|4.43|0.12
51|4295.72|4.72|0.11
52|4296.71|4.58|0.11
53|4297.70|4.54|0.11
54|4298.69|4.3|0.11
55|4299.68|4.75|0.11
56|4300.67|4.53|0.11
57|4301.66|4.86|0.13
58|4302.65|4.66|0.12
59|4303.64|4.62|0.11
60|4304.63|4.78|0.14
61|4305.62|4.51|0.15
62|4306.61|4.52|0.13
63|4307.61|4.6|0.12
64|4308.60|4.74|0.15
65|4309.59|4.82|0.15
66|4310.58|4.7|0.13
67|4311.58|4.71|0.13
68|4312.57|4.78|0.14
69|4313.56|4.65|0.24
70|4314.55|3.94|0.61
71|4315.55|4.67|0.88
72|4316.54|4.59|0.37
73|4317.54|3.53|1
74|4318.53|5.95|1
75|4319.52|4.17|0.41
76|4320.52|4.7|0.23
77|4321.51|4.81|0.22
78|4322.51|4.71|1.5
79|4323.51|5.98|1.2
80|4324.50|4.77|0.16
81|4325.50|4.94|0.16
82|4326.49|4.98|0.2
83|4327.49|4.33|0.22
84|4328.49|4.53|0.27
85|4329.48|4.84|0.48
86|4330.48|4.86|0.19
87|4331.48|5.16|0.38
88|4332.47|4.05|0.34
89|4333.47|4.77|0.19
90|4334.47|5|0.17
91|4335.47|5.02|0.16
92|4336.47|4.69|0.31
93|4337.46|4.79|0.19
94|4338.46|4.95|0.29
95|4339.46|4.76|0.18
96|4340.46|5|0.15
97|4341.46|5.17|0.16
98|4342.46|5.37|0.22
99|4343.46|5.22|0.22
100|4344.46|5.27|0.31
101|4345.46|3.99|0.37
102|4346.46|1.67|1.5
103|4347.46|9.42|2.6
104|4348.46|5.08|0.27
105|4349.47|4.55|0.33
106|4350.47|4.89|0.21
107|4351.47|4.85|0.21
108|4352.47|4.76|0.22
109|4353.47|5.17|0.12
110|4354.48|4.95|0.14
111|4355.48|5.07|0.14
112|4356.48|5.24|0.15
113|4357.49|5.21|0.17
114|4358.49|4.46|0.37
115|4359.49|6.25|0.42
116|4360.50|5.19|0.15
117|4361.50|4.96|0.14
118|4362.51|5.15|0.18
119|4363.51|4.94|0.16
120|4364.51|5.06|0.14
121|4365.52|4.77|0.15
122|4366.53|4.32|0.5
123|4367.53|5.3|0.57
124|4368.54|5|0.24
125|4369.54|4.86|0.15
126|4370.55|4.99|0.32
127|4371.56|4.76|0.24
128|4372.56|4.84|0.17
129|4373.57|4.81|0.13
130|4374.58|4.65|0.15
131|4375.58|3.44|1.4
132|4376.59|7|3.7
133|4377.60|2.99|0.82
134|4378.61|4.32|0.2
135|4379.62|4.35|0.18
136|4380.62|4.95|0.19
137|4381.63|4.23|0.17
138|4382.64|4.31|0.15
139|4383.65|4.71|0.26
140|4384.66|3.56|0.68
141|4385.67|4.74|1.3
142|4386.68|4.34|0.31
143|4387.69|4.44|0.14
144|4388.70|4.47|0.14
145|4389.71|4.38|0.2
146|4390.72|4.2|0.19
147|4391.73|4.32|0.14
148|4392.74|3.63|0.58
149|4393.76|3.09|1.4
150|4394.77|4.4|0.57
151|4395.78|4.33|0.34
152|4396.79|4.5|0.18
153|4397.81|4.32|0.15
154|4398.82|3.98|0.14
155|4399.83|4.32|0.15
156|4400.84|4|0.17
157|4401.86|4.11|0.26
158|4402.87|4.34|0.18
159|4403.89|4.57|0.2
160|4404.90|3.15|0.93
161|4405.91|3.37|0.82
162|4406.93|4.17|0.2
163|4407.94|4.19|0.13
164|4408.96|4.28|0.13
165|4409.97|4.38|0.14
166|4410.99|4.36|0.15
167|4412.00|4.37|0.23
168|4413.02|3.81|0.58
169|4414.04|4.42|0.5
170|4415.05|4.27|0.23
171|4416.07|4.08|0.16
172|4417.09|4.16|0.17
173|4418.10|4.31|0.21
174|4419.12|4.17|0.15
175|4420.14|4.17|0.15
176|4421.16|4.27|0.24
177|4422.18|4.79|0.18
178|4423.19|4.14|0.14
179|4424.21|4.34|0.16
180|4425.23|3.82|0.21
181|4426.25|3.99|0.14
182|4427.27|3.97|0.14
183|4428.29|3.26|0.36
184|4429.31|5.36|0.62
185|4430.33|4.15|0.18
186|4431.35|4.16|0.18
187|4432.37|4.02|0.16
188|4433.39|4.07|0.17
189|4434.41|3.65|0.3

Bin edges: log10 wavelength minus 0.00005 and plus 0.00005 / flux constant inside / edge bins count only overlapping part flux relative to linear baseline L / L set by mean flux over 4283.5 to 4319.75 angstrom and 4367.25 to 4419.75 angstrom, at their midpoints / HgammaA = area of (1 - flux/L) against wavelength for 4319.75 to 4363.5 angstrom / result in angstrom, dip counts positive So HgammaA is -4.9 angstrom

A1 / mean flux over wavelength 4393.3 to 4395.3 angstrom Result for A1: 3.77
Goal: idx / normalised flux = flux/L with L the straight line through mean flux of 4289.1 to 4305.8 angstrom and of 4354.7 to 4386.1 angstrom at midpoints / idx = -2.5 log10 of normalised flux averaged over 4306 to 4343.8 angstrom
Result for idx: -0.03 mag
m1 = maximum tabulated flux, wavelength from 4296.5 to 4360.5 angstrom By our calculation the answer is 9.42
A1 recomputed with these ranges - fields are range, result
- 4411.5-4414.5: 4.19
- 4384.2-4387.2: 4.22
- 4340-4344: 5.19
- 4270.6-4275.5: 4.31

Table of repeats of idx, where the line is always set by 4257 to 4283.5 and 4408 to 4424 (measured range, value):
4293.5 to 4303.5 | -0.08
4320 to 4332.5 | -0.14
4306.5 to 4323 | -0.08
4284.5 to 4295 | -0.05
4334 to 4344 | -0.17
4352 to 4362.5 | -0.20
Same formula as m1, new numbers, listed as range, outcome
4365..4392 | 7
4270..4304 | 4.86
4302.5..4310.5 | 4.82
